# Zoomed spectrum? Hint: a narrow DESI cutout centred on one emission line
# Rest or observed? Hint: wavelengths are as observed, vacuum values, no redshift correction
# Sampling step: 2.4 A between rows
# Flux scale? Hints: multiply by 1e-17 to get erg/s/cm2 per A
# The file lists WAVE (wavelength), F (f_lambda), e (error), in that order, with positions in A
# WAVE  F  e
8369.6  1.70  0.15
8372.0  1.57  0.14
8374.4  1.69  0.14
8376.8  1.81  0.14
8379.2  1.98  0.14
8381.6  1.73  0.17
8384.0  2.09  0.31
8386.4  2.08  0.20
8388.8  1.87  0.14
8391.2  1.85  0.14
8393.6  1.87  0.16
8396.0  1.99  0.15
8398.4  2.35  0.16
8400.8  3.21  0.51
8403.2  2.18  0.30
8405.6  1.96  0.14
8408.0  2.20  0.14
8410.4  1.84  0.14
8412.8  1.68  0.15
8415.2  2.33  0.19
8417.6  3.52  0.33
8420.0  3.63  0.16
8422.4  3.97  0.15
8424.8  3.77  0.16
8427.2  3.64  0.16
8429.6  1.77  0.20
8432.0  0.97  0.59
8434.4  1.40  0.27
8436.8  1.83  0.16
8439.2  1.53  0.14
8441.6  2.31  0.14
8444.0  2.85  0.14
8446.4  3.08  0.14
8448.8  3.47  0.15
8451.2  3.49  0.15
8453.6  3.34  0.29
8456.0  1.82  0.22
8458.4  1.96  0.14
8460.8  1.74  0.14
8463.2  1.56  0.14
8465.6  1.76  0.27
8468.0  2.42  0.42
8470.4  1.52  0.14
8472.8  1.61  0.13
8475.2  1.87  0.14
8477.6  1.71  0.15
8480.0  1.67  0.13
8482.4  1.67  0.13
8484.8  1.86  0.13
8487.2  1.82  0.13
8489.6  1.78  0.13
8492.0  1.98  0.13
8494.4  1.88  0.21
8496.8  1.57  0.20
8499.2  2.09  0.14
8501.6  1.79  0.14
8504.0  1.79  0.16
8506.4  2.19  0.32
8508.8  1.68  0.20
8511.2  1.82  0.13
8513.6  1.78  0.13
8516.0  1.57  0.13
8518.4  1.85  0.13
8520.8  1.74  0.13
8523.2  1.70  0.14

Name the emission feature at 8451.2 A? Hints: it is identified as [N II]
